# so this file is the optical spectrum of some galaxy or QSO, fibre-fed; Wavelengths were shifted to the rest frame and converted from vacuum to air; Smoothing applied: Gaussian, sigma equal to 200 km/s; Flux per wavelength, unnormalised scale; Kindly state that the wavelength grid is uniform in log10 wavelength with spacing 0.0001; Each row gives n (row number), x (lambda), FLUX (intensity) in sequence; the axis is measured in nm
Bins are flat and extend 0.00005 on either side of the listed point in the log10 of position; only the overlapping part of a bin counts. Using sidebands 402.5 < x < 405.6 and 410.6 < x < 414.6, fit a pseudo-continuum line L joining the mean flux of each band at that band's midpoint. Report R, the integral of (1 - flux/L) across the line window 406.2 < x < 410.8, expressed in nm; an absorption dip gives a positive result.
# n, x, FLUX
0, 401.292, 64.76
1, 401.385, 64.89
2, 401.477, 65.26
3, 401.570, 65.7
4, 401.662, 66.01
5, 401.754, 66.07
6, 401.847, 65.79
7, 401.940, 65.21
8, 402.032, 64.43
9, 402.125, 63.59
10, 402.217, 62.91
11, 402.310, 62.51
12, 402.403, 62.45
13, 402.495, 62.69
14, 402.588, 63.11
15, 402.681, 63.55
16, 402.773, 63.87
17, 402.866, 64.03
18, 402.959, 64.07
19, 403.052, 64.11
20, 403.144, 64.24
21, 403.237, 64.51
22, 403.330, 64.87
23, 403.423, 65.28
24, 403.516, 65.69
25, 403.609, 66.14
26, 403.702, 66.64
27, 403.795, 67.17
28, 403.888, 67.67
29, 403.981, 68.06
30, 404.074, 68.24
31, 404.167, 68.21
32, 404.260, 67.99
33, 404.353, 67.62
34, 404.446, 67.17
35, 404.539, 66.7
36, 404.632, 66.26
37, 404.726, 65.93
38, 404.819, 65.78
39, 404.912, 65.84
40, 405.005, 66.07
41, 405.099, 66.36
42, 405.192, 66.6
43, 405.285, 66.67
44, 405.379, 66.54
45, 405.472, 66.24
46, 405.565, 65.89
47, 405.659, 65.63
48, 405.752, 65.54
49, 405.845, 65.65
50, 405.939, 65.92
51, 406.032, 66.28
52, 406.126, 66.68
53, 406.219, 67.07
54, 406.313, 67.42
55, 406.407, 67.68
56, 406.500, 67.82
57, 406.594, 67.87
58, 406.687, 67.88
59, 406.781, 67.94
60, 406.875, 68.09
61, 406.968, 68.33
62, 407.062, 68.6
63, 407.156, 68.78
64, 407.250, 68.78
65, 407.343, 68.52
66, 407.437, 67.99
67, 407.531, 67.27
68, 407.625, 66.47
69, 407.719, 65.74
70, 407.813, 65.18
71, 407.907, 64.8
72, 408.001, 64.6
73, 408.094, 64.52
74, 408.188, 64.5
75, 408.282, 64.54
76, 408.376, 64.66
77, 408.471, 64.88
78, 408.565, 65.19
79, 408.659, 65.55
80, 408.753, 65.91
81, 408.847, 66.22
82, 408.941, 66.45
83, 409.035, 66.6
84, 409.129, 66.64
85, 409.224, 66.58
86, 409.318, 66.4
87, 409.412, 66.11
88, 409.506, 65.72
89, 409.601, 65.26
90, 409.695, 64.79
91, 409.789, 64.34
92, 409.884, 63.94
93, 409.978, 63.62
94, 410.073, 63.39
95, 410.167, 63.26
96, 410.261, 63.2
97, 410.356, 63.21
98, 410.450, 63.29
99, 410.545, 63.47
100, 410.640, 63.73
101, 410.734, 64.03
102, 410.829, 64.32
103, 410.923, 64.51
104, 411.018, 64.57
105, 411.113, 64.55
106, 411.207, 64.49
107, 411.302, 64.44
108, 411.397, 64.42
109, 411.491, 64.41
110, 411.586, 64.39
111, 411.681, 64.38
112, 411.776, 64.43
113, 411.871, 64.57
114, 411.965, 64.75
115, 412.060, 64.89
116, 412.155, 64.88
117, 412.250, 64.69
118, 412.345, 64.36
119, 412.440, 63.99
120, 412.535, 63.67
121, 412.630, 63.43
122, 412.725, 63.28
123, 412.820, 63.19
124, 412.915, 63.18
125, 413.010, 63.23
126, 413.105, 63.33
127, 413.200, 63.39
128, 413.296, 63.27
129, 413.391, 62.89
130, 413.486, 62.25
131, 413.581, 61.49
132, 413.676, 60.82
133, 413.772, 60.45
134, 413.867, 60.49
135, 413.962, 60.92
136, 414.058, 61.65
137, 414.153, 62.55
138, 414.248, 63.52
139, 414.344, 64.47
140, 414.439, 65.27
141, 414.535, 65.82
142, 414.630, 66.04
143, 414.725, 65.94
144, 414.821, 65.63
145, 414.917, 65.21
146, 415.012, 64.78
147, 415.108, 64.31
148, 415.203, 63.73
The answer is -0.078 nm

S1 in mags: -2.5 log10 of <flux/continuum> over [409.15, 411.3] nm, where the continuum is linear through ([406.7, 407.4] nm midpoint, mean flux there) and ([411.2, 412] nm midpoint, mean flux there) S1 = 0.02 mag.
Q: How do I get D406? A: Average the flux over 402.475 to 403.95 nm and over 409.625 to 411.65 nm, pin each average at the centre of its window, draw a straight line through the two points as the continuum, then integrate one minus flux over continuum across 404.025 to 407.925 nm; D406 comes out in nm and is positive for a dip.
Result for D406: -0.144 nm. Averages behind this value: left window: 64.9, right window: 64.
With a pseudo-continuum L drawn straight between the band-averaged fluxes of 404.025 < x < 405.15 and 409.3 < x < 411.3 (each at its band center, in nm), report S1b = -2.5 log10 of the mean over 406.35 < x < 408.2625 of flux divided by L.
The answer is -0.023 mag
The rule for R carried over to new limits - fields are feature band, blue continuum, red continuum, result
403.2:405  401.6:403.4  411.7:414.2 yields -0.07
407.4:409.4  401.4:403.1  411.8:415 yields -0.06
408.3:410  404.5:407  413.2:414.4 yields -0.02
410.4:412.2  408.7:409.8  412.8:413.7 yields 0.00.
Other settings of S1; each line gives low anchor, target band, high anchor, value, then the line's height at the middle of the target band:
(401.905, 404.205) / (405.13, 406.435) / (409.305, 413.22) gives -0.03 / 64.7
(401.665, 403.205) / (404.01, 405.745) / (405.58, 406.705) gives -0.01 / 65.8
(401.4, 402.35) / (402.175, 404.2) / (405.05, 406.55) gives 0.01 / 65.4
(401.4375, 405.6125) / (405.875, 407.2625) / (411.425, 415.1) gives -0.04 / 65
